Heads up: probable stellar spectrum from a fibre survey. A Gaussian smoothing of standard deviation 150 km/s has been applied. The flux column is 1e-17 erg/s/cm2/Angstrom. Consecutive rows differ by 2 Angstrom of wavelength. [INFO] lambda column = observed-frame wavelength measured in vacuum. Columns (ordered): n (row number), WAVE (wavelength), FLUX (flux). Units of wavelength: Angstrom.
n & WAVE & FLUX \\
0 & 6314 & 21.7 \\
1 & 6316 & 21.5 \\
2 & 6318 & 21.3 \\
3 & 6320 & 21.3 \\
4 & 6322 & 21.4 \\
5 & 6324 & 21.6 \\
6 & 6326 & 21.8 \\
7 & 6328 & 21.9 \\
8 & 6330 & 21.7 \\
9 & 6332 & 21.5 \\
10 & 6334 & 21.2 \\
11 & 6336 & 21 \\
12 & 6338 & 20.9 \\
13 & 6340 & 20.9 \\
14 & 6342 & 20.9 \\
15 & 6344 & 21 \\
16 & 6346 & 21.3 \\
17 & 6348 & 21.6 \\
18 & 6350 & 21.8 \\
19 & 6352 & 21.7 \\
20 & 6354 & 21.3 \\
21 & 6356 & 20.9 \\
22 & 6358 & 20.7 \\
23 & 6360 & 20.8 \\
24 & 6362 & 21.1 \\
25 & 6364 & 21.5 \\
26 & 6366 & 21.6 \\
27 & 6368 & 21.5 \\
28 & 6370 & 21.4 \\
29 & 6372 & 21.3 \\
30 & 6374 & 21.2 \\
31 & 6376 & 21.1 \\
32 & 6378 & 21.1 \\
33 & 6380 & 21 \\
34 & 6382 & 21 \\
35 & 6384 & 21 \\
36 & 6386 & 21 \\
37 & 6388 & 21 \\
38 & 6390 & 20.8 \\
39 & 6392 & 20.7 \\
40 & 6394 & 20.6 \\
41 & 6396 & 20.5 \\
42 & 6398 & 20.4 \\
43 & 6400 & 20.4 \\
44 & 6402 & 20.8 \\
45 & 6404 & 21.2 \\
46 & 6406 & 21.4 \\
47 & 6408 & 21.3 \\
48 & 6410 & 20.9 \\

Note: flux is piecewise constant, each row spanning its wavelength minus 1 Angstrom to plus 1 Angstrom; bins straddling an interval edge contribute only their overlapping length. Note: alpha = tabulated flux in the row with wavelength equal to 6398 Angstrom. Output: 20.4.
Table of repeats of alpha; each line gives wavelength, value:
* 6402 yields 20.8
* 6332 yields 21.5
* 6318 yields 21.3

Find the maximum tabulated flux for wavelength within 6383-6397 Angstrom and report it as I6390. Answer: 21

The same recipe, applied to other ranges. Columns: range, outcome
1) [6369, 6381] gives 21.4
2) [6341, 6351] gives 21.8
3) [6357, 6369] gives 21.6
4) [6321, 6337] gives 21.9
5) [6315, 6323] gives 21.5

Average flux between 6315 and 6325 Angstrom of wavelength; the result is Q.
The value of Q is 21.4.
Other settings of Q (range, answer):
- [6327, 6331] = 21.8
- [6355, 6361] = 20.8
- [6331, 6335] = 21.4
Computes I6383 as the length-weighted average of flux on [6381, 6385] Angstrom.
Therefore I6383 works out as 21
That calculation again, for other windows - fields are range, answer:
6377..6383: 21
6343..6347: 21.1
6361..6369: 21.4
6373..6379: 21.1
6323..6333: 21.7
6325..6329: 21.9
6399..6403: 20.6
